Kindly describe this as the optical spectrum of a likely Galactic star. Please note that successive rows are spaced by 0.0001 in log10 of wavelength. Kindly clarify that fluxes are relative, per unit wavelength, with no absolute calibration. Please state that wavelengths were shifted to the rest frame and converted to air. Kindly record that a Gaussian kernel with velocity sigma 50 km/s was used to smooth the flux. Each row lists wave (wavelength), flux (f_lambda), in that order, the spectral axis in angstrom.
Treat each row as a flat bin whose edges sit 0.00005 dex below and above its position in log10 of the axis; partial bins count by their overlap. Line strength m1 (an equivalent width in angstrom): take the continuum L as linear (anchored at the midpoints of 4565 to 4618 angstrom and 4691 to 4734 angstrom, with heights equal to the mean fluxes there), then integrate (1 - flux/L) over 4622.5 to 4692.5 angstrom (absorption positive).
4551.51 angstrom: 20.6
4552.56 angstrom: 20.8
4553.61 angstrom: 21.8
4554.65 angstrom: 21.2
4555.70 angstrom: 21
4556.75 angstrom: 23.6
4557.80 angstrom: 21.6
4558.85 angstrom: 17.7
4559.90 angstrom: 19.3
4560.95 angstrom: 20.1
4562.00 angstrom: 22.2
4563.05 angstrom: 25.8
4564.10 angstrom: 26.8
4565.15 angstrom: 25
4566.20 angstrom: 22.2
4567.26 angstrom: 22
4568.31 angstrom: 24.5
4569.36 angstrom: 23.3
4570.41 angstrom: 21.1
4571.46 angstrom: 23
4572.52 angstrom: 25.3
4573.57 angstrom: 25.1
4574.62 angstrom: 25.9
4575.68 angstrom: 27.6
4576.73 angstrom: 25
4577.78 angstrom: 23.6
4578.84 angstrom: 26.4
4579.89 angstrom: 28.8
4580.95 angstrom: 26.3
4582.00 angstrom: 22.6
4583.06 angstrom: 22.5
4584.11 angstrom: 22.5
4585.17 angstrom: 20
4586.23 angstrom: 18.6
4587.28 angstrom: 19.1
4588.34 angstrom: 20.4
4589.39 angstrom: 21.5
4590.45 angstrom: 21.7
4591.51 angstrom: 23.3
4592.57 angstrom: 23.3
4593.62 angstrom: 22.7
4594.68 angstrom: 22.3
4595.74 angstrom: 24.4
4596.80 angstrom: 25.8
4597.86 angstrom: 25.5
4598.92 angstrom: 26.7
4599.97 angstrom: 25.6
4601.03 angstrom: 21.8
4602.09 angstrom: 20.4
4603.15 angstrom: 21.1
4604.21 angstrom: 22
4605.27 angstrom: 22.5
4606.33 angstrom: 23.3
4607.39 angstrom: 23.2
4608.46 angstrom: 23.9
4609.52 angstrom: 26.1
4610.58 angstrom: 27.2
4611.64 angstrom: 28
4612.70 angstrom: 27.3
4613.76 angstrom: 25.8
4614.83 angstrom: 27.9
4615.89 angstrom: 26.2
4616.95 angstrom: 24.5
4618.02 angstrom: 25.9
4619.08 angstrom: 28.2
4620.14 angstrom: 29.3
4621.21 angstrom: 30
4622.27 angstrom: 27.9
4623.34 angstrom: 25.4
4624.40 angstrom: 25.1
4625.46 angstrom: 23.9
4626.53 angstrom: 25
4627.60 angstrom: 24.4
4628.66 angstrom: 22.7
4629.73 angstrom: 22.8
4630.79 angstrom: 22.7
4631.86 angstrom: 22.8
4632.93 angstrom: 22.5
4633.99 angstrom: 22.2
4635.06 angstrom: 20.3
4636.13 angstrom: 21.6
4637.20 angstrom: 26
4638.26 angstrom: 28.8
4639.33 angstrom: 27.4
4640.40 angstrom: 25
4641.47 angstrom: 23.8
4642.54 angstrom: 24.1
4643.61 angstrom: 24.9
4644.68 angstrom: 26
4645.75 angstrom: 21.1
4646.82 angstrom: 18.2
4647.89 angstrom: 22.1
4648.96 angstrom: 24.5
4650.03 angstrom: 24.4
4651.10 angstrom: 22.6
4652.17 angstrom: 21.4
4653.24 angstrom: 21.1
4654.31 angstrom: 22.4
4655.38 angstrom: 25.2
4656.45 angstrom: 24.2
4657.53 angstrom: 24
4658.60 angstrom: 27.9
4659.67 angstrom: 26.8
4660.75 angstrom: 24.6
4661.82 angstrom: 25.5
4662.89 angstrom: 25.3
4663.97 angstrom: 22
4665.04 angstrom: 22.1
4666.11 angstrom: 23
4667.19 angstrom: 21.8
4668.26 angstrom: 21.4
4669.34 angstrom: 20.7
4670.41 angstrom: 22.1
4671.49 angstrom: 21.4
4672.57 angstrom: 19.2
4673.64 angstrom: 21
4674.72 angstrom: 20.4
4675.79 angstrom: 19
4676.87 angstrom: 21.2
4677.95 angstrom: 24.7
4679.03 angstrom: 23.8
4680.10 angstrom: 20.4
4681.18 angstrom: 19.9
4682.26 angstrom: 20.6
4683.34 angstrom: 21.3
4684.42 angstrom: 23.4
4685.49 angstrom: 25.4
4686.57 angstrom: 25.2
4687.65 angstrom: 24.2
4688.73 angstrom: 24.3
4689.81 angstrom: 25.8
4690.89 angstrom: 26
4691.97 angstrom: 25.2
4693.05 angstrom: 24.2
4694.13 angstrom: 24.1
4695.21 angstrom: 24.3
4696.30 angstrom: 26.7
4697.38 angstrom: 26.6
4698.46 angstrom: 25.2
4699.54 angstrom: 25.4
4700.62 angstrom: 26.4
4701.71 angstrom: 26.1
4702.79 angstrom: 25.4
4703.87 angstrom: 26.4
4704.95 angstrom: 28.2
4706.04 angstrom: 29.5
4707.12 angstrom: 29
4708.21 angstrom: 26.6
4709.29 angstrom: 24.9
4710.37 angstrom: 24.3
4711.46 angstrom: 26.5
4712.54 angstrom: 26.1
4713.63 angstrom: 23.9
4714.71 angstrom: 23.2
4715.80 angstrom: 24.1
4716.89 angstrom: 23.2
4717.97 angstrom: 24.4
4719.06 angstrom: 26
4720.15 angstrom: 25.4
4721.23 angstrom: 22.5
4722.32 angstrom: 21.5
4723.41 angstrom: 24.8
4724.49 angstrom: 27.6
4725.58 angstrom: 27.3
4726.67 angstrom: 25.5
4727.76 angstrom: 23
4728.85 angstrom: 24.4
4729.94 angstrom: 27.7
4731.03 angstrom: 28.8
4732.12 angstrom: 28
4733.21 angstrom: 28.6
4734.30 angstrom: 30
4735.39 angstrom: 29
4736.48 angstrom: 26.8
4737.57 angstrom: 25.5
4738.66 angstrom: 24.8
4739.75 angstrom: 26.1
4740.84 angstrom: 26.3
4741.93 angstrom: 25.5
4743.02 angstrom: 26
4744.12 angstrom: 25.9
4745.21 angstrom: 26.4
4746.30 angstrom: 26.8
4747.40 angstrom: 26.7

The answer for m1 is 4.38 angstrom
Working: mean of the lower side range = 23.9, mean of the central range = 23.3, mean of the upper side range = 25.7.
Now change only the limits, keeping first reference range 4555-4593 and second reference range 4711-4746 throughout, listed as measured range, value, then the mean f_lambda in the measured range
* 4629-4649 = 0.6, 23.5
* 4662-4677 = 1.9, 21.6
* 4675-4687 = 1.3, 22.2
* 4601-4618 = -0.7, 24.6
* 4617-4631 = -1.0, 25.7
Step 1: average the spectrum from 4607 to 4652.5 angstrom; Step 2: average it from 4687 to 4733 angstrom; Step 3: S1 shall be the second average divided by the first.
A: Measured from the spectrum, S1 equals 1.0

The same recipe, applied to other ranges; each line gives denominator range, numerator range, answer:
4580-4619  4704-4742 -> 1.09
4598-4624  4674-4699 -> 0.93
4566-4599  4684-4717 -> 1.09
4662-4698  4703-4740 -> 1.13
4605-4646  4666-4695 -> 0.90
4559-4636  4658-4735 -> 1.02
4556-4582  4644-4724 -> 1.00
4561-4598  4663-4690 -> 0.94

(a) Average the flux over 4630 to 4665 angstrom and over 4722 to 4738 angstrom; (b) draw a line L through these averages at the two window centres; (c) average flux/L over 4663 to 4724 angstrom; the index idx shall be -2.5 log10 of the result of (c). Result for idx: 0.06 mag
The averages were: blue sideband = 23.8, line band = 24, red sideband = 26.6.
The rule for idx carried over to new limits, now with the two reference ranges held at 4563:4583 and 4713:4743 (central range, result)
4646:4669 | 0.09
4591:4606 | 0.07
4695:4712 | -0.03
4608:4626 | -0.07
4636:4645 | -0.01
